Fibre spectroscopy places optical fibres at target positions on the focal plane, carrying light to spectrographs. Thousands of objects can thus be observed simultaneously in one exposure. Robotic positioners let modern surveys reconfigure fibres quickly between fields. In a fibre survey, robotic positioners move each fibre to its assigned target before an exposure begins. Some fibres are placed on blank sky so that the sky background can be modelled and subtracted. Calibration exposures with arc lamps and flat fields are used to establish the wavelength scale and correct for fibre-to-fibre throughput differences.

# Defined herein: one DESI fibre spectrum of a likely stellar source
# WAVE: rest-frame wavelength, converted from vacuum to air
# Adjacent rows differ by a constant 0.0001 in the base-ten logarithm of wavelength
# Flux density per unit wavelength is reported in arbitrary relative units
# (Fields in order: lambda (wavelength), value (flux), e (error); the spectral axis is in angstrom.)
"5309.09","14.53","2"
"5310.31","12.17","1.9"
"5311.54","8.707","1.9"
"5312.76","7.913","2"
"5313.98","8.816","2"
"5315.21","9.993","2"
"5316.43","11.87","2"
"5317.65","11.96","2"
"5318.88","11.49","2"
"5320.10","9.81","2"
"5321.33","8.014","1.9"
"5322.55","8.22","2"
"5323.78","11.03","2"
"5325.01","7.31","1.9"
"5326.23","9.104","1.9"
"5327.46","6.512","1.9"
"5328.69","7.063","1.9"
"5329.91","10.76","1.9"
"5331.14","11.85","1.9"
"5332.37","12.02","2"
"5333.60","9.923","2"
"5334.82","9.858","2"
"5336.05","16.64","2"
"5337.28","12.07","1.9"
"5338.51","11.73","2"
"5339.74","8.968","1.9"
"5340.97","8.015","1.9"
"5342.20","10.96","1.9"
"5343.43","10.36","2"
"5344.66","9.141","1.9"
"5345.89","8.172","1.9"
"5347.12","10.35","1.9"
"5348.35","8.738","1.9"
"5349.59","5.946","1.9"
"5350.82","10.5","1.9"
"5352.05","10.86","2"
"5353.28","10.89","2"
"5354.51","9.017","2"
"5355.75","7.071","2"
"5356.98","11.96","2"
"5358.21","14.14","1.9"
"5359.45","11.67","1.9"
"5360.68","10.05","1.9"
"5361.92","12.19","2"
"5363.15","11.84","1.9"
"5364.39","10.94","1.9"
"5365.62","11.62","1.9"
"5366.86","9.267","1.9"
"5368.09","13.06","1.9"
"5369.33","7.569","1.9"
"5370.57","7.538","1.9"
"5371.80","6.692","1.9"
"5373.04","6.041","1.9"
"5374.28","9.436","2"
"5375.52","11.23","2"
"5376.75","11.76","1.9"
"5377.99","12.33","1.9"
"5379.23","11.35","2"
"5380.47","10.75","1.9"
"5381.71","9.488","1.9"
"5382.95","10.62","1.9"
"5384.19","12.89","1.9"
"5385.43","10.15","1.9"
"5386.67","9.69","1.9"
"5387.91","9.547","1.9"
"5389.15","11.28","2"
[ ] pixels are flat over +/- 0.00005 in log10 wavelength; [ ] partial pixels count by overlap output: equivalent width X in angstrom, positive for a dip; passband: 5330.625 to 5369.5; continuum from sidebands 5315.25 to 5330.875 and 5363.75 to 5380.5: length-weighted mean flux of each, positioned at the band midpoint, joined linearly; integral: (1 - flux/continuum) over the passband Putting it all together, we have -3.3 angstrom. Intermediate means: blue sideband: 9.5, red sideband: 9.94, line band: 10.6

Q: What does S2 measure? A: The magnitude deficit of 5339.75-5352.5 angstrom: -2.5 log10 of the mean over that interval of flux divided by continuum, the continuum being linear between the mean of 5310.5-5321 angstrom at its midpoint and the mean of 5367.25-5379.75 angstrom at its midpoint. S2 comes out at 0.069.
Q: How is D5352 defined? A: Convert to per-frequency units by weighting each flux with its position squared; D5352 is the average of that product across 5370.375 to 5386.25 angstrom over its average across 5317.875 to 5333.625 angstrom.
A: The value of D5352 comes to 1.1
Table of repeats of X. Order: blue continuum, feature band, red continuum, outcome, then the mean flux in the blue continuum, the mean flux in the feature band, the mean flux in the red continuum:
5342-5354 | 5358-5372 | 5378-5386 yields -0.4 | 9.54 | 10.6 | 11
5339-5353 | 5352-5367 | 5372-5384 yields -1.8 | 9.34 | 10.9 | 10.3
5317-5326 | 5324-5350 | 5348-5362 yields 0.2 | 9.68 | 9.83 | 10.2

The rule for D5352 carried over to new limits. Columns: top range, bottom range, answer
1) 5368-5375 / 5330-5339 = 0.68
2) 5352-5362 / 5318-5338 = 1.08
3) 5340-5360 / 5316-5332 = 1.03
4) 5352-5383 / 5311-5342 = 1.05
